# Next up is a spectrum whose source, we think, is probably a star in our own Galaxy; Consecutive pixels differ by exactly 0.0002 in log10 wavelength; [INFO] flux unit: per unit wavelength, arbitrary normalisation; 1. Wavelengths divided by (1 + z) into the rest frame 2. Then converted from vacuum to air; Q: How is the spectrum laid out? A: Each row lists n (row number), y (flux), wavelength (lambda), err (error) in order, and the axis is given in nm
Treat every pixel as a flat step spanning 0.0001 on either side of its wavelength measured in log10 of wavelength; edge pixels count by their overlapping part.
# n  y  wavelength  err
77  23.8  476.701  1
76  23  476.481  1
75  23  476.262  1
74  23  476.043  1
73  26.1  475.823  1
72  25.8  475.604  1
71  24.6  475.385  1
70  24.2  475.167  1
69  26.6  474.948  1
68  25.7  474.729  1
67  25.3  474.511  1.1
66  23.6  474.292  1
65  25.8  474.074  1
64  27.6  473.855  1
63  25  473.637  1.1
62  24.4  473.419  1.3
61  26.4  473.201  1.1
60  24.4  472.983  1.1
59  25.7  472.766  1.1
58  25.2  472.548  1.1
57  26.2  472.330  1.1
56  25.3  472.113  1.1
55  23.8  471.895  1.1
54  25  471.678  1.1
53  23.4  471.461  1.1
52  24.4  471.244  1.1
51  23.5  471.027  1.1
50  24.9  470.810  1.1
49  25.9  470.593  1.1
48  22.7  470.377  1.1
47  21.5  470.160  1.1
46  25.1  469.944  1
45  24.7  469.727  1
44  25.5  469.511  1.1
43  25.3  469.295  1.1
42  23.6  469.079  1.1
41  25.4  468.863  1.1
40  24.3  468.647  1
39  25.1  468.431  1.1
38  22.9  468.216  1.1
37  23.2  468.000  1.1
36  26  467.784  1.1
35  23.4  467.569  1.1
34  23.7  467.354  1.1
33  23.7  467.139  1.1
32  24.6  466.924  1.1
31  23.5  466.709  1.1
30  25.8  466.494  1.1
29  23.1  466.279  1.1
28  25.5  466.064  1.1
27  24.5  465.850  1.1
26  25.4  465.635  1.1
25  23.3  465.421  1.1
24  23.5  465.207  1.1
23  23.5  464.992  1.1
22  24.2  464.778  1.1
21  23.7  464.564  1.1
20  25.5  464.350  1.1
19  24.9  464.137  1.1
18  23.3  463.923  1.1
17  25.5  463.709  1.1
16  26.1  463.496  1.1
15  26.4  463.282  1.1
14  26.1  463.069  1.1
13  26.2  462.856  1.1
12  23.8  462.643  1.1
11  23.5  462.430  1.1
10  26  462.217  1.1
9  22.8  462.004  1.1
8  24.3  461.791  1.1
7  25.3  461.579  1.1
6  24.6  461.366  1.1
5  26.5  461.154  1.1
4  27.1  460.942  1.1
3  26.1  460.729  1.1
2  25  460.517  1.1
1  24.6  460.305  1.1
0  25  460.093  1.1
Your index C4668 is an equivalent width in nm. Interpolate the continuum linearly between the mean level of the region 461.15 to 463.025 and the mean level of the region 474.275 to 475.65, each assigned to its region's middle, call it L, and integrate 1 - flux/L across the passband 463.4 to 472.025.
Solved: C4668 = 0.21 nm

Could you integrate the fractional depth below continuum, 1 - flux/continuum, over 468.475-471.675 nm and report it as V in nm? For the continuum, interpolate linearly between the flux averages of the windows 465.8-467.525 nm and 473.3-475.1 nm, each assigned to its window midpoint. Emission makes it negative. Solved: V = 0.06 nm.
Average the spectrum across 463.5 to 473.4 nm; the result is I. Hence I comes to 24.5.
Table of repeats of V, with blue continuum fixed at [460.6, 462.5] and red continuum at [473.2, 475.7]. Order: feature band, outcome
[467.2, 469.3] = 0.087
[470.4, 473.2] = 0.058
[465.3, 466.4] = 0.038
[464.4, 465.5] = 0.064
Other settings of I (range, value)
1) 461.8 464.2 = 24.9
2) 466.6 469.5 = 24.3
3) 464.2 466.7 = 24.3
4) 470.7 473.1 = 24.7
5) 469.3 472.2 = 24.3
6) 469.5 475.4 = 24.9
